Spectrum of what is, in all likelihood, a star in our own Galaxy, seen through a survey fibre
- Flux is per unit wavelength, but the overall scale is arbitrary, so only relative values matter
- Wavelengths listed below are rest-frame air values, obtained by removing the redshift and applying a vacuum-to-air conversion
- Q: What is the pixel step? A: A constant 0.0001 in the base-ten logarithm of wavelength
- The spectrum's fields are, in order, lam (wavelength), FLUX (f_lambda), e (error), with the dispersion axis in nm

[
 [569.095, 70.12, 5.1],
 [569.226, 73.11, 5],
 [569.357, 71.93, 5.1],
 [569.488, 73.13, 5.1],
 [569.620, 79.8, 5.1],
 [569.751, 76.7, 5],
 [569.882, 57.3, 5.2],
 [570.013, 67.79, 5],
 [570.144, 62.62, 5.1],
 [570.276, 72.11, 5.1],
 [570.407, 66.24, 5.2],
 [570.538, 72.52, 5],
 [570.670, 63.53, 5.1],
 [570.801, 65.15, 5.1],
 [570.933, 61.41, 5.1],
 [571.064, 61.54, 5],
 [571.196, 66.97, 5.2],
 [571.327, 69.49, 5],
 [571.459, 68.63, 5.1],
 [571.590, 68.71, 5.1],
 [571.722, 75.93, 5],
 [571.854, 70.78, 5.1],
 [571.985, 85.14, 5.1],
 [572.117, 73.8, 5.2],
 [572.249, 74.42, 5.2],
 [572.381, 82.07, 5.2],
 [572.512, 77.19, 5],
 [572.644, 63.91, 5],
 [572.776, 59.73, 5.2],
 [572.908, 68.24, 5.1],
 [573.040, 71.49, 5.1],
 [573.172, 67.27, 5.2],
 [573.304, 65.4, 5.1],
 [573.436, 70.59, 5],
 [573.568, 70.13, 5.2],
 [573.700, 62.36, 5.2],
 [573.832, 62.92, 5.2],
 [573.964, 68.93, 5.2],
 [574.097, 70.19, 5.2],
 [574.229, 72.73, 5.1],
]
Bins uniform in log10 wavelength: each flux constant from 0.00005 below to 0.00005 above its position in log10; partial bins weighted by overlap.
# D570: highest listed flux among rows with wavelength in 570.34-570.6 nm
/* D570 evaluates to 72.52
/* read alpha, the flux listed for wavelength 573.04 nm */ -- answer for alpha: 71.49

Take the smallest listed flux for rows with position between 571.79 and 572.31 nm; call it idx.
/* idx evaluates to 70.78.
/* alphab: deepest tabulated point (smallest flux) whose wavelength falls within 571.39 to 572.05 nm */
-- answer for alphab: 68.63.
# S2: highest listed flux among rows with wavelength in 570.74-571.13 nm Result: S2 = 65.15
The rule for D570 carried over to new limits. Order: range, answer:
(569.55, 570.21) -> 79.8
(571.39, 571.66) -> 68.71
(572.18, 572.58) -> 82.07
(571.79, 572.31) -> 85.14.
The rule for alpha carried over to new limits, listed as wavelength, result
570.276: 72.11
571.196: 66.97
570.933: 61.41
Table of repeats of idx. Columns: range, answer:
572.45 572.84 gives 59.73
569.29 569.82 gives 71.93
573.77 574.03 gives 62.92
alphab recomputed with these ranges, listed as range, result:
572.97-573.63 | 65.4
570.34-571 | 61.41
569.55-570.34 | 57.3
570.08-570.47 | 62.62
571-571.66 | 61.54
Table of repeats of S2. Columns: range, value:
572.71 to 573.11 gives 71.49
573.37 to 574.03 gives 70.59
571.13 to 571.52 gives 69.49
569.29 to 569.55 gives 73.13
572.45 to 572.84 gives 77.19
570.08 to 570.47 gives 72.11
